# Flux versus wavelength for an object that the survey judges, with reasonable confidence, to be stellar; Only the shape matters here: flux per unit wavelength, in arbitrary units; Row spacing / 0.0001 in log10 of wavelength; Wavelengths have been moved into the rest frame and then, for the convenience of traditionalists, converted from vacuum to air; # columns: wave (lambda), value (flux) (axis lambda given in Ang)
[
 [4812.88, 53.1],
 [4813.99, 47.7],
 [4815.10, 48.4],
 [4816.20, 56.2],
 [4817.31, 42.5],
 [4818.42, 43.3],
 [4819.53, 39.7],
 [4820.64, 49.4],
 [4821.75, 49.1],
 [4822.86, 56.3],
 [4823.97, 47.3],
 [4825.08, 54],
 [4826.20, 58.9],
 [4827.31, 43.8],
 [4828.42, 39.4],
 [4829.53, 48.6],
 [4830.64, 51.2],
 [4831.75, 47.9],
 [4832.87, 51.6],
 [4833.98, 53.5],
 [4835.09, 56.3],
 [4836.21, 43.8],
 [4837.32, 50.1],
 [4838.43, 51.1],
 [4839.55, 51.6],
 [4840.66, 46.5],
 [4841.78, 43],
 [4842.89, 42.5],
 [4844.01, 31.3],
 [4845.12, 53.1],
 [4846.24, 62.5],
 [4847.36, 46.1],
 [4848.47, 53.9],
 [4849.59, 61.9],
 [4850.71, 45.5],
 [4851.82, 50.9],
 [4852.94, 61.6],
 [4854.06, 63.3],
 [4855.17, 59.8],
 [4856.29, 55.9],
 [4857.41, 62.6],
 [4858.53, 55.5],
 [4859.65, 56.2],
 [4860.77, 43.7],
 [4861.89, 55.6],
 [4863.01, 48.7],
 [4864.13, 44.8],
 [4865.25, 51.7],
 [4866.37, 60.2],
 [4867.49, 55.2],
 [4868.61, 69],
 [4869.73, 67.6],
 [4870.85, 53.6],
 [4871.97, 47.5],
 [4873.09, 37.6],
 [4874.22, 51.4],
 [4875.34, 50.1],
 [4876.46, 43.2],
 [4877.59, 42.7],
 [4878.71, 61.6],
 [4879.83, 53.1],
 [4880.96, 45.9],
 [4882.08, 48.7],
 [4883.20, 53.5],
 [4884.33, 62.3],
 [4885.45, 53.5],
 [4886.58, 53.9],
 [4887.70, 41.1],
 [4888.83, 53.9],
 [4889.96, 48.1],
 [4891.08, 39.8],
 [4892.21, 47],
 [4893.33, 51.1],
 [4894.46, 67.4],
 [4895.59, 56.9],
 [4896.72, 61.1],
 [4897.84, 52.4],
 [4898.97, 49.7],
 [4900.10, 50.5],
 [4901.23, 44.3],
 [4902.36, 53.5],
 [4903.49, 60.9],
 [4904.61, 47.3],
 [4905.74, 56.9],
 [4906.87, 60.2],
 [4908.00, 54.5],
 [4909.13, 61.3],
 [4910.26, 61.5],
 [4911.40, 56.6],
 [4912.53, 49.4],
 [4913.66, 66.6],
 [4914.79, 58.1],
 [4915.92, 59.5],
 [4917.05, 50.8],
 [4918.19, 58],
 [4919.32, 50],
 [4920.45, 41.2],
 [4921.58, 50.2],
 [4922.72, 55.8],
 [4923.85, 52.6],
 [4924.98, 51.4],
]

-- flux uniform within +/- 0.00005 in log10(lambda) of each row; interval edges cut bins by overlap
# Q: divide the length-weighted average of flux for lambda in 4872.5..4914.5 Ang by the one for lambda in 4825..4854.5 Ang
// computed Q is 1.05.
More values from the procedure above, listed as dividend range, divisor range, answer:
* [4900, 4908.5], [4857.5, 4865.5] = 1.04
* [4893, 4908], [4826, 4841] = 1.11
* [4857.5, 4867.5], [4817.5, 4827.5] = 1.08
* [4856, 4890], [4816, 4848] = 1.08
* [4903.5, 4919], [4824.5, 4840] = 1.14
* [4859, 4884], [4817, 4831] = 1.08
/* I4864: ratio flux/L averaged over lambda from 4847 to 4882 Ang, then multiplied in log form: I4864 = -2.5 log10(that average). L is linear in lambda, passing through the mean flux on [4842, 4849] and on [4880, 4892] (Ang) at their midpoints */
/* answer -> -0.10 mag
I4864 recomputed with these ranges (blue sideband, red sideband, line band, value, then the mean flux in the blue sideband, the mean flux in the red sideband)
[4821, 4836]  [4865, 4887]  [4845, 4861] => -0.08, 50.4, 53.1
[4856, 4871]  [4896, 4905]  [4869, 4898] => 0.05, 55.8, 52.7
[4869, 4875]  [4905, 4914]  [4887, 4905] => 0.08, 52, 57.9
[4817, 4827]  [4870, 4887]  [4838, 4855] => -0.03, 48.9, 50.8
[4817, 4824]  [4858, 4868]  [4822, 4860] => -0.04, 46.9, 52.4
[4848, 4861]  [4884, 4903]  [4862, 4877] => 0.04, 56.2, 52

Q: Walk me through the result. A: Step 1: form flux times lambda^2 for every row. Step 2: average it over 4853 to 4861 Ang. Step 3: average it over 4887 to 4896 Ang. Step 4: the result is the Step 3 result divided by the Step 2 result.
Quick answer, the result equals 0.89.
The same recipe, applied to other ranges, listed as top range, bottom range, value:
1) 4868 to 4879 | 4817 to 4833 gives 1.11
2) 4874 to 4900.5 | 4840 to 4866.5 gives 1.00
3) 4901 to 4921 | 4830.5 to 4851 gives 1.14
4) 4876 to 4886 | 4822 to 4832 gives 1.06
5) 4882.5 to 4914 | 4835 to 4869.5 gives 1.04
